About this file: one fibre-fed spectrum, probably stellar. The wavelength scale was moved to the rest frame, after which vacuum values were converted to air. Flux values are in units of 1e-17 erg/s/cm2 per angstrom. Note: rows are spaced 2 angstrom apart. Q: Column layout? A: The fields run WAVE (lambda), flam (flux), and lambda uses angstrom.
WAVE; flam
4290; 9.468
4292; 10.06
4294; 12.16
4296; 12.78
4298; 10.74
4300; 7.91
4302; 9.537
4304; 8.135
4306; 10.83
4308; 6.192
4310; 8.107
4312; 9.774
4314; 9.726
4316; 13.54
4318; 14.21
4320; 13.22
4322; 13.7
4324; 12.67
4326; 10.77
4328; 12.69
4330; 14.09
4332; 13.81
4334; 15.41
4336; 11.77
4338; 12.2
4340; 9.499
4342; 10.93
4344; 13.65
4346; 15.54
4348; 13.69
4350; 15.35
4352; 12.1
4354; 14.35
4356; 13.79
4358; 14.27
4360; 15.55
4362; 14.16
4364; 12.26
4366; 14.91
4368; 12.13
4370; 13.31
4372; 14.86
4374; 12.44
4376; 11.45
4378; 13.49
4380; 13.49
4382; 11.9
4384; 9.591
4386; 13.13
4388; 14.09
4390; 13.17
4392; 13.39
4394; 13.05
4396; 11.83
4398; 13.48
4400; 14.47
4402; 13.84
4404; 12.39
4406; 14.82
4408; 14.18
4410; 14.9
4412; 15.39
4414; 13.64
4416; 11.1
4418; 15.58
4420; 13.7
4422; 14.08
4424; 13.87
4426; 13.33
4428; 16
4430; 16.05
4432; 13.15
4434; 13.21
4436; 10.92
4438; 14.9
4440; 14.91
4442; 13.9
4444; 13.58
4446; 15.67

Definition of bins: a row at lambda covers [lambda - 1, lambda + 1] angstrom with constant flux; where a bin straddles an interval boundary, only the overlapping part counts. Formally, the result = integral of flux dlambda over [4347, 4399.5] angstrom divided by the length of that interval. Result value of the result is 13.3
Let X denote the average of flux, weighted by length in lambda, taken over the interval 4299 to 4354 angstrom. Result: 11.9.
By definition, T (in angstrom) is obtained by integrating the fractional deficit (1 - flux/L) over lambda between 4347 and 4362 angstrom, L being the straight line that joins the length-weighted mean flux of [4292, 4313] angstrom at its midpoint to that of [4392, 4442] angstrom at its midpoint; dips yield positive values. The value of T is -3.4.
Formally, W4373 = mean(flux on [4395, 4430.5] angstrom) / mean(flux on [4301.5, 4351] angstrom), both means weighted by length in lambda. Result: 1.17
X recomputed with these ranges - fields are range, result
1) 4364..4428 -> 13.4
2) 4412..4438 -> 13.8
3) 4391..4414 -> 13.8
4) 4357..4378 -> 13.5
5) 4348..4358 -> 13.9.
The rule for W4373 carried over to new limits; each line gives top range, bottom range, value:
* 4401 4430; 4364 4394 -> 1.09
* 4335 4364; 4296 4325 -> 1.25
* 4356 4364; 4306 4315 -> 1.64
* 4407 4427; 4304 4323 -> 1.28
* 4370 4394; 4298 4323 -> 1.23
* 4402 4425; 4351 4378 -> 1.03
